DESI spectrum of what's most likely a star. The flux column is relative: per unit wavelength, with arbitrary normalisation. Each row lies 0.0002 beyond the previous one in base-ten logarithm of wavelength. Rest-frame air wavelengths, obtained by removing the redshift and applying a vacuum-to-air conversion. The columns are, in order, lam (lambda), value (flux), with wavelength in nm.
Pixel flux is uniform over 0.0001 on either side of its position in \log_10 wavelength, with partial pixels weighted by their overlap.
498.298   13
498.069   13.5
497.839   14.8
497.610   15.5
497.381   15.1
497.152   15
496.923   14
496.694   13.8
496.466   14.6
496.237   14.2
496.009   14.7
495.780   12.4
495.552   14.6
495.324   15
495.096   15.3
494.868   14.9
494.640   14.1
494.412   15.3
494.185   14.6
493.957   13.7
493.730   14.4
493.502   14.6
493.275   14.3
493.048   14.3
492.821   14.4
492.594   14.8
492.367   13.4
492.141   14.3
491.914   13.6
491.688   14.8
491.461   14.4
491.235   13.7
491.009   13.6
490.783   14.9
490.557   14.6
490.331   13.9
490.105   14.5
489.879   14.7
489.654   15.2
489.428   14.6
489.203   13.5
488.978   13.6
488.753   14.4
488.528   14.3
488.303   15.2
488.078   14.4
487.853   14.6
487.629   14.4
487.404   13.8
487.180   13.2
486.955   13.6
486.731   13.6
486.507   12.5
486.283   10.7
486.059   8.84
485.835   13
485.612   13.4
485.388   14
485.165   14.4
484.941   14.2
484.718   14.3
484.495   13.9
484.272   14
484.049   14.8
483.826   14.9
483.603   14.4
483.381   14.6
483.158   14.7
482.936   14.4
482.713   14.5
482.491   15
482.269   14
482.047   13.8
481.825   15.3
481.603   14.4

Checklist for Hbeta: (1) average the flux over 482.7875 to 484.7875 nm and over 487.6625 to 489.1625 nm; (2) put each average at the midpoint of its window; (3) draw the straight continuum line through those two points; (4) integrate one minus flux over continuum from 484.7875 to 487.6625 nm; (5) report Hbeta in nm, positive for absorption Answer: 0.28 nm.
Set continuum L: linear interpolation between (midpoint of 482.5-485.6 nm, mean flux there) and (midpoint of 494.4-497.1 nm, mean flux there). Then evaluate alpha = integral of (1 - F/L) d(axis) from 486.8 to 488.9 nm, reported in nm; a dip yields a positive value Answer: 0.03 nm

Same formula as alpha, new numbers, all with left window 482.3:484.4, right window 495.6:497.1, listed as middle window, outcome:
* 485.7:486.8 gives 0.21 nm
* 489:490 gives -0.01 nm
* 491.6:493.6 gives -0.01 nm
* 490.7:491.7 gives 0.00 nm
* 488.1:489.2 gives 0.00 nm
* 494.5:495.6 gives -0.06 nm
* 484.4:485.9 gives 0.06 nm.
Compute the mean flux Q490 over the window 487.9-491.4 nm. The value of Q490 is 14.3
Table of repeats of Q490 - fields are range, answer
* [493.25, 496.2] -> 14.5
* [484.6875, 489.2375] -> 13.5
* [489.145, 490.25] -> 14.5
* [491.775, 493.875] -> 14.2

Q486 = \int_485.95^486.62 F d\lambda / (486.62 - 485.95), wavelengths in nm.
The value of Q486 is 10.7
